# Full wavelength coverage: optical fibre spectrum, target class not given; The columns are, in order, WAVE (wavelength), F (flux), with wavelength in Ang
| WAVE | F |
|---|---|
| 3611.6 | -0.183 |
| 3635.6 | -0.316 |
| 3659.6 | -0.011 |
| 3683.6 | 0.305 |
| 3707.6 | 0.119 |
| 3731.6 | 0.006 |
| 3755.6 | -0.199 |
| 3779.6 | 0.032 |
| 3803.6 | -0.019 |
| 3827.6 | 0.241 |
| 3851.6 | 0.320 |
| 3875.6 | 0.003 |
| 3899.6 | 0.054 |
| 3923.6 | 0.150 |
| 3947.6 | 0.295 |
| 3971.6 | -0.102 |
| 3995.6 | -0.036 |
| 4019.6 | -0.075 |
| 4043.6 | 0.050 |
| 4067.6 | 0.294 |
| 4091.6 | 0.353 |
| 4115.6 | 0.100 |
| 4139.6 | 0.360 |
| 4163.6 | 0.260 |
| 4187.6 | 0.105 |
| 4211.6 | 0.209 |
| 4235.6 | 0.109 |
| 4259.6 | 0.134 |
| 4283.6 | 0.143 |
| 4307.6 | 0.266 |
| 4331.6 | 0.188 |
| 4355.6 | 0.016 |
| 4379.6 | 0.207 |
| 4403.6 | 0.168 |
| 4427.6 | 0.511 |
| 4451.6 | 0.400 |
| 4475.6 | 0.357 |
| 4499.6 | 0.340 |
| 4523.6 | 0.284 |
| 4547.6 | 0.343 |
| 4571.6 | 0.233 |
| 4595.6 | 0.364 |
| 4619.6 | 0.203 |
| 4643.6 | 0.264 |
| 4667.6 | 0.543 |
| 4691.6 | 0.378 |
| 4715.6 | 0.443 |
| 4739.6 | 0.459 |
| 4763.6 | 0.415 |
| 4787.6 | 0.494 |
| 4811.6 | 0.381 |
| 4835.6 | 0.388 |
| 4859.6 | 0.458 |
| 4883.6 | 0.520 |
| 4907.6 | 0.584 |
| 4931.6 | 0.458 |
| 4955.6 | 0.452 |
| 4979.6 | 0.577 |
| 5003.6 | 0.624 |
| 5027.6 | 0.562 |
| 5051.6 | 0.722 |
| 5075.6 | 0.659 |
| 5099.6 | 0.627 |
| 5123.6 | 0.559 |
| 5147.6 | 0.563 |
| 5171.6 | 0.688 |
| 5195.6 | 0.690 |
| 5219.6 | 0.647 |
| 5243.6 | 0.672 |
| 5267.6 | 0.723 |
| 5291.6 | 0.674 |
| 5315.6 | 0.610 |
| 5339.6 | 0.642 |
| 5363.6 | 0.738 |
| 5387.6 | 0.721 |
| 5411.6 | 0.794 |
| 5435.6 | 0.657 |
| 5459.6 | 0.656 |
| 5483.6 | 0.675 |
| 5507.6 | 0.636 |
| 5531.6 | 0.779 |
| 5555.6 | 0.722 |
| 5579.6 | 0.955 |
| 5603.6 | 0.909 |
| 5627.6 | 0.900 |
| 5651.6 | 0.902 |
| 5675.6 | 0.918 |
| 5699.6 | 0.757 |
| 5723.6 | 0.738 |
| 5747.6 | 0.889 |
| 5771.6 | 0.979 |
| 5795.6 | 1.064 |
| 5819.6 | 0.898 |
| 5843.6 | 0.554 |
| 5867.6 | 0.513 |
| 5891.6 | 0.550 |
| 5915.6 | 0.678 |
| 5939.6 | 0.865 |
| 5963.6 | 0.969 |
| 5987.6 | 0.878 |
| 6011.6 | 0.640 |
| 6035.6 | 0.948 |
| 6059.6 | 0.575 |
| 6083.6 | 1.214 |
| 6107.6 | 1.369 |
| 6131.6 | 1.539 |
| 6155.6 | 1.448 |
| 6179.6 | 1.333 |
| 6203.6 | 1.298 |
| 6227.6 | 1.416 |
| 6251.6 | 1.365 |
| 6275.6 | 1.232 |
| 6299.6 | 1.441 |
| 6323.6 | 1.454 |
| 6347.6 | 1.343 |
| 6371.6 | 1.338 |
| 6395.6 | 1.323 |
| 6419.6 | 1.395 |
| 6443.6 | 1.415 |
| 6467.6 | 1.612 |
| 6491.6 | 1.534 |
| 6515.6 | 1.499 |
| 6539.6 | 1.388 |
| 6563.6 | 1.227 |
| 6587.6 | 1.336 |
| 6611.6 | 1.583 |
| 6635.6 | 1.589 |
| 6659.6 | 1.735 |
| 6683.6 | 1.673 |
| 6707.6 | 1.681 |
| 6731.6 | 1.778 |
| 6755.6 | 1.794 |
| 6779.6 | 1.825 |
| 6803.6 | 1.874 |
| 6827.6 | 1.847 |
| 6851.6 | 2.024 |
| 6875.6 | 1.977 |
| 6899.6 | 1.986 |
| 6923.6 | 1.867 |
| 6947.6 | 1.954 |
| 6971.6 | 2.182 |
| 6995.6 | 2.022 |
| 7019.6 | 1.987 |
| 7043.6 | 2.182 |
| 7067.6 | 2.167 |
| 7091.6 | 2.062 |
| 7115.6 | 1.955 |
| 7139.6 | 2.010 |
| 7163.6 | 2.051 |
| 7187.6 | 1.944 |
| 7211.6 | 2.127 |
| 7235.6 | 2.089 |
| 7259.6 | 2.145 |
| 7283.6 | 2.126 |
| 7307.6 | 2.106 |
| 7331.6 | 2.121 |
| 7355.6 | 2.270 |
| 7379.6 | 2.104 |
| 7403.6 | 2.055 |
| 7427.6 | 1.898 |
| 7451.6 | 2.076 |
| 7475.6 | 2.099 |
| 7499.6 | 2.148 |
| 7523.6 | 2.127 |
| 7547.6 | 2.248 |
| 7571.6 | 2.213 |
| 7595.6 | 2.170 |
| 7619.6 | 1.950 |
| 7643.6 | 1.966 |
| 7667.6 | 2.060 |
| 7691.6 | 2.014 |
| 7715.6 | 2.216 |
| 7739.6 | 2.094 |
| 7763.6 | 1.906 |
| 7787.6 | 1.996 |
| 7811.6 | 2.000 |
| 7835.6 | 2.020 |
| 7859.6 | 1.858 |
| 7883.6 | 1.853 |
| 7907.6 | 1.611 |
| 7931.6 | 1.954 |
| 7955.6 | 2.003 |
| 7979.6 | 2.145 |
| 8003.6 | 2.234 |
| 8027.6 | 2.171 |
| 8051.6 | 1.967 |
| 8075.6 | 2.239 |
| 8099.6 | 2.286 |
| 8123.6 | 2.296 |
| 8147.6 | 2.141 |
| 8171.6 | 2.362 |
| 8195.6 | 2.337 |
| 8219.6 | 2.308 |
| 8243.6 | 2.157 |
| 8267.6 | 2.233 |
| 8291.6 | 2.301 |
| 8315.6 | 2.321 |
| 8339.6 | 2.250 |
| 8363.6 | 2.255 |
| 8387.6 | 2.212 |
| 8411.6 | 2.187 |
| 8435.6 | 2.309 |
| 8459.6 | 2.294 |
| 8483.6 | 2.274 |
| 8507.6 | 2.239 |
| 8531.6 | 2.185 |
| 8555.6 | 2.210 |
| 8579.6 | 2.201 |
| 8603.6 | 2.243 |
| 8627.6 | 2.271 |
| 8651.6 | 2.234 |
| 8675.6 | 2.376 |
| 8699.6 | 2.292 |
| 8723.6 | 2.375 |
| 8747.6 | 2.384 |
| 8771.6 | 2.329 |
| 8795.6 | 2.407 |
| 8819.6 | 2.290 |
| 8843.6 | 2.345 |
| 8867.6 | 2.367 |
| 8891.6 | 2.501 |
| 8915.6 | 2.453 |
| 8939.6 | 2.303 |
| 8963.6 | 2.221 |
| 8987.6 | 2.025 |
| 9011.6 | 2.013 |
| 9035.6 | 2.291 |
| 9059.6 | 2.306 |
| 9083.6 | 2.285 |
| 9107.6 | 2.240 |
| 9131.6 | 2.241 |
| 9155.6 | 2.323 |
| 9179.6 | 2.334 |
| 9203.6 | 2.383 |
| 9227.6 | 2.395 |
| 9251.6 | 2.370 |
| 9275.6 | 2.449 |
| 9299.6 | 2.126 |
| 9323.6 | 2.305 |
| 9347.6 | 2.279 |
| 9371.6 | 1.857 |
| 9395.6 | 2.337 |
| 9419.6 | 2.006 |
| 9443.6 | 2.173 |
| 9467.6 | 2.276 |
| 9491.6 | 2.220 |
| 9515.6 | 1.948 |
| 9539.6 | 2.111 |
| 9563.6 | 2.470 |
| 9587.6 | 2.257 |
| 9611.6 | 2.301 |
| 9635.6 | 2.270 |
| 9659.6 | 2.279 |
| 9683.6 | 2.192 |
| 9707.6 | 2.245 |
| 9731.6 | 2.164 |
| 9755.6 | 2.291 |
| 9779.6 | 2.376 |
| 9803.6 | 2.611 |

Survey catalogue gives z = 0.53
